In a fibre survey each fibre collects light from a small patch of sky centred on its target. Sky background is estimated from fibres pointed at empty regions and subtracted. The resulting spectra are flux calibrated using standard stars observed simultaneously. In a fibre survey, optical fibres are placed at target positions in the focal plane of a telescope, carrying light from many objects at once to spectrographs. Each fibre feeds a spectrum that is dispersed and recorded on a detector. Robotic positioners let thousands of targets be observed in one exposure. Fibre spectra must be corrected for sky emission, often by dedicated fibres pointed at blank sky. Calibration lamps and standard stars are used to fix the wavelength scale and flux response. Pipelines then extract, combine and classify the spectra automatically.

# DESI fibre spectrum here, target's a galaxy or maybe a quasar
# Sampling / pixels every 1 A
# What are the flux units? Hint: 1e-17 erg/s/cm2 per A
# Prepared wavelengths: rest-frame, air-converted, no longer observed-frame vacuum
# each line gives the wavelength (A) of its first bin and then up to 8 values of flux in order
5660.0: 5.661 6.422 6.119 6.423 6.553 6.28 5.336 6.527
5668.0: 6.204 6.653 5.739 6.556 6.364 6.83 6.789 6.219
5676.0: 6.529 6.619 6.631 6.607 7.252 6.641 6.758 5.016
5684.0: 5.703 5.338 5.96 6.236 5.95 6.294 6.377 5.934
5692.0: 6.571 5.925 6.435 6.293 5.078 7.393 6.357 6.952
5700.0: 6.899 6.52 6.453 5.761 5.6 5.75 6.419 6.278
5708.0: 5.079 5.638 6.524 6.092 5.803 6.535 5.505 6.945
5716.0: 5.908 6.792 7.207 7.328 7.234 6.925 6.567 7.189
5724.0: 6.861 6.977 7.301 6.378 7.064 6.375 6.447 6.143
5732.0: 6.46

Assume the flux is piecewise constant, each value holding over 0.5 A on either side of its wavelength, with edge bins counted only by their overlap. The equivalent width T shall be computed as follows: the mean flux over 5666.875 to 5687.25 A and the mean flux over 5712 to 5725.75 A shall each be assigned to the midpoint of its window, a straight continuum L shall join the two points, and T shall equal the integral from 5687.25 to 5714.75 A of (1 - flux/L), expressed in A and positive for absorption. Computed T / 1.66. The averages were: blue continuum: 6.34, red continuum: 6.74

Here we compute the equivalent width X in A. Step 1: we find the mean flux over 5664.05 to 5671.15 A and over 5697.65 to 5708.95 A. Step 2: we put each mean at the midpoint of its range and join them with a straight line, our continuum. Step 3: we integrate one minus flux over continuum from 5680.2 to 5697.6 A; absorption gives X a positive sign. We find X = 0.1 A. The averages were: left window 6.19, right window 6.16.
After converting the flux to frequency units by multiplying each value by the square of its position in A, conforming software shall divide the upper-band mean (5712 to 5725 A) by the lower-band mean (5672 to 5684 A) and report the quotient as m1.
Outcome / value 1.1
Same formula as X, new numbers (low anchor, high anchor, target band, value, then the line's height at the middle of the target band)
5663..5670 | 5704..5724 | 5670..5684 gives -0.4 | 6.27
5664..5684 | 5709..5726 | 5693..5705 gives 0.4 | 6.53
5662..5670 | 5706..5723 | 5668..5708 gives 0.2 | 6.32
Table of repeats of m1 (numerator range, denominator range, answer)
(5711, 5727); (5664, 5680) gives 1.06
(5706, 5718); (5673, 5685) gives 0.97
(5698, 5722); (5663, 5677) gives 1.01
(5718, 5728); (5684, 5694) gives 1.17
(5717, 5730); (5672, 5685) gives 1.10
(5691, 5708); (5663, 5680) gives 0.98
